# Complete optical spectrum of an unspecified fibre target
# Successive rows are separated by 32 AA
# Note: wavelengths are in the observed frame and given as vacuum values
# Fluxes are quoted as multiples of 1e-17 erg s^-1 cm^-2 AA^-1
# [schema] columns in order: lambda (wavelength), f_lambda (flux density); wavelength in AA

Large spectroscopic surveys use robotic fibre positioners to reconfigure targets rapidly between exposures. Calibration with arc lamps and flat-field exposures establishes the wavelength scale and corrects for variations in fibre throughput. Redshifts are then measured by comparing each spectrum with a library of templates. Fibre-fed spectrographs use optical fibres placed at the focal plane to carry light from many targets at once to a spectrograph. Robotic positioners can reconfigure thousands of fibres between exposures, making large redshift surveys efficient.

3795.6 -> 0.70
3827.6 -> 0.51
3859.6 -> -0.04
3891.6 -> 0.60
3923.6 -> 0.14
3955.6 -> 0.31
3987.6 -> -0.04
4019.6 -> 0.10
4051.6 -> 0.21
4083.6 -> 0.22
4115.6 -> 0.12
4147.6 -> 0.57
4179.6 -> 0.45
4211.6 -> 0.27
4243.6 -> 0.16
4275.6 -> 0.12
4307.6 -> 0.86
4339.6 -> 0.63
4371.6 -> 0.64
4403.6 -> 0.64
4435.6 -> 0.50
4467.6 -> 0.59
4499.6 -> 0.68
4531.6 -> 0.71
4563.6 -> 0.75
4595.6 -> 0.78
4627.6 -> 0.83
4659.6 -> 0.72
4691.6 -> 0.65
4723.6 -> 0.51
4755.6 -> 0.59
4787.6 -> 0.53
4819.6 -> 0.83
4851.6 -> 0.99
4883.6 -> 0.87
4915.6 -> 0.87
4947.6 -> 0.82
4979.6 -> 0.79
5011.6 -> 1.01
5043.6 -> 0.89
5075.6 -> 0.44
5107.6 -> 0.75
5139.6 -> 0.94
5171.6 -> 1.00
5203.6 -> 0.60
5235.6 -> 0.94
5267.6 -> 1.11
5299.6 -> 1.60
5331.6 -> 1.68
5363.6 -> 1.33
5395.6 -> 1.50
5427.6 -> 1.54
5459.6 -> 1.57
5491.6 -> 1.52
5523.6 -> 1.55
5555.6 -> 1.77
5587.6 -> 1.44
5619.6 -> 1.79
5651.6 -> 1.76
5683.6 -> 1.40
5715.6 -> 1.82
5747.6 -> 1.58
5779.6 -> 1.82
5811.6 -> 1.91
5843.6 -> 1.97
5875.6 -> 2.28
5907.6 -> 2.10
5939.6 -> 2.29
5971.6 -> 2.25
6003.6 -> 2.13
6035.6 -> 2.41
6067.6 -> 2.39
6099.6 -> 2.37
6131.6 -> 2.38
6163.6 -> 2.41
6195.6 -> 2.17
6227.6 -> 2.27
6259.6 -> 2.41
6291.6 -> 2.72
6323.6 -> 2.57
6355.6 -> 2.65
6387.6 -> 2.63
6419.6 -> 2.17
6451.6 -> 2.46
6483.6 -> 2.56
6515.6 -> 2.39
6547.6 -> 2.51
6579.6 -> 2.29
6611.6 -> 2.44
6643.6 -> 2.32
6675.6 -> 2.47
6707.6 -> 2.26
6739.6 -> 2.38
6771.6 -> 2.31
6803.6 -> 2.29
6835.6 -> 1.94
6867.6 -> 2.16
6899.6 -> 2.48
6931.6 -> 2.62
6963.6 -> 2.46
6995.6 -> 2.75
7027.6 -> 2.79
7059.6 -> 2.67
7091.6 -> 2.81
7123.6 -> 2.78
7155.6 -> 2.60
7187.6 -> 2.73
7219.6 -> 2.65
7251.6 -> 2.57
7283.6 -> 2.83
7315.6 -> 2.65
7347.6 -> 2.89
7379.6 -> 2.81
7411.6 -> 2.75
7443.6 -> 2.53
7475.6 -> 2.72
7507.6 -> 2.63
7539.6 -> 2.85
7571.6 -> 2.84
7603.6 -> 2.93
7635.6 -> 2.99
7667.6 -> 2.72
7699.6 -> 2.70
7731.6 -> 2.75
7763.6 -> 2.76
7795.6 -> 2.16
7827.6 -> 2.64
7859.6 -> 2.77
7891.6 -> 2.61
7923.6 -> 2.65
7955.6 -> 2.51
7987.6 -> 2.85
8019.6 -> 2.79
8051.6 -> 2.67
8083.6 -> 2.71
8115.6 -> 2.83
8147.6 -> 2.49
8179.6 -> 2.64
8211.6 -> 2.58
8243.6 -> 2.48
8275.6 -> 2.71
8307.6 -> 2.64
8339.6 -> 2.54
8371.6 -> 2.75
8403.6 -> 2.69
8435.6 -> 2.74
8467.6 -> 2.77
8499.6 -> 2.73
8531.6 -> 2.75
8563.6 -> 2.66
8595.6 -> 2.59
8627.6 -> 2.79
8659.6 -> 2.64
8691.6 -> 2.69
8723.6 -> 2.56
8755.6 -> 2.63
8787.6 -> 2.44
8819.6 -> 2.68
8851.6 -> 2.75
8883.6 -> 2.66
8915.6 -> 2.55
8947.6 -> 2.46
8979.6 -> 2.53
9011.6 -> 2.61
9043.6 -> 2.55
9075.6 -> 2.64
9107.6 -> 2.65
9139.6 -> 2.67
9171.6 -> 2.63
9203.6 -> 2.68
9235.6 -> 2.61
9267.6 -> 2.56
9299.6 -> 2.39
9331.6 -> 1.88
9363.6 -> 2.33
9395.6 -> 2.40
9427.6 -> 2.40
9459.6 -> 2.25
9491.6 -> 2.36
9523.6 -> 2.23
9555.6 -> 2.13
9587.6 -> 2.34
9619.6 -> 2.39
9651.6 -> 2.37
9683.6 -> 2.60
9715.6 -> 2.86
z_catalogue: 0.322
